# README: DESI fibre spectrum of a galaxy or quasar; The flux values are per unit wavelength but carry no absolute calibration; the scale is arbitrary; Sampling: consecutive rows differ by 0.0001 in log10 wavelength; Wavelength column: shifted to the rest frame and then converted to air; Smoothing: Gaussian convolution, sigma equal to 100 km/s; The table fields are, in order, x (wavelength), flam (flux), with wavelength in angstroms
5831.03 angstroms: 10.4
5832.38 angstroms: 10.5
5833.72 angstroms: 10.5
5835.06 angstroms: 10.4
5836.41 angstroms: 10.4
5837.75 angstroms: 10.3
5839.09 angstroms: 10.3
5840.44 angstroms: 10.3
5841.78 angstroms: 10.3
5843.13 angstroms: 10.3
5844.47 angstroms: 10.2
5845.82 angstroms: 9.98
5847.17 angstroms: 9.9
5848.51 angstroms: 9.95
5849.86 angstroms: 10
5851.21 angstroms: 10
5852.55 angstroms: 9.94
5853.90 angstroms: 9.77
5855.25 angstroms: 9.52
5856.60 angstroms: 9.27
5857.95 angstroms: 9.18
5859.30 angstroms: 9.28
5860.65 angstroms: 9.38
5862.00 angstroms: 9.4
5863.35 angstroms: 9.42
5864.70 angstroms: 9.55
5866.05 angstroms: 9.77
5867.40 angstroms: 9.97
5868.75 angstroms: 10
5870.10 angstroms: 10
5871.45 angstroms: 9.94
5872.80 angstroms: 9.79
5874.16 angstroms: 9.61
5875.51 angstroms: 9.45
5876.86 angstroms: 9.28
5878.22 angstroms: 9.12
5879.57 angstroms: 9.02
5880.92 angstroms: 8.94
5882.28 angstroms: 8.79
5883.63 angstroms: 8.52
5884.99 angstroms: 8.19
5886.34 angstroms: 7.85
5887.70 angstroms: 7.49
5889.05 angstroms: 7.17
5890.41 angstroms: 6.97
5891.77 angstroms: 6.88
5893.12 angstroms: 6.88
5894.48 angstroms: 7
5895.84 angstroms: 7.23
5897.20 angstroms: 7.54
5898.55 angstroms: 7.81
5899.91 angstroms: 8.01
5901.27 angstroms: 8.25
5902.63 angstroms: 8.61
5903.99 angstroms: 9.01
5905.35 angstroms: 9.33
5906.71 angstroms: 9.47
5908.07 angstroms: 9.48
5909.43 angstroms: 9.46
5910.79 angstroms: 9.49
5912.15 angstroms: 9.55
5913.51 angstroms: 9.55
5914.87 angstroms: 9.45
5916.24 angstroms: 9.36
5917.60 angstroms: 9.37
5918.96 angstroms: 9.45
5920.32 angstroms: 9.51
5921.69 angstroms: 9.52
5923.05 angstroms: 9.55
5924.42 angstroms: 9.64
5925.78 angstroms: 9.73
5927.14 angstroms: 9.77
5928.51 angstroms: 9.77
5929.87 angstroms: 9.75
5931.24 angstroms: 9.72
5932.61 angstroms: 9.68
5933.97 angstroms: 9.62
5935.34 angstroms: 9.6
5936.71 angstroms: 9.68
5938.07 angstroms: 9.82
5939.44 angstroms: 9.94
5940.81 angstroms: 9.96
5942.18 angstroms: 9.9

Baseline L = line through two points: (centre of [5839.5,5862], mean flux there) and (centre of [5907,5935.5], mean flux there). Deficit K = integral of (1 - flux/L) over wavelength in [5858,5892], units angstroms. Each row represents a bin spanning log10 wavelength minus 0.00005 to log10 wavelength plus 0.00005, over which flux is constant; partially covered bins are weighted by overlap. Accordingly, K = 2.63 angstroms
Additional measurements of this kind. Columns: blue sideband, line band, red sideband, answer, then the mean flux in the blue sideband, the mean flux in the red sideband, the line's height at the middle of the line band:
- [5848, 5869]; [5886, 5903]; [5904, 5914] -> 3.6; 9.64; 9.45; 9.5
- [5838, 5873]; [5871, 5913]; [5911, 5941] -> 5.2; 9.83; 9.63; 9.73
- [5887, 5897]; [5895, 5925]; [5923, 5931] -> -2.0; 7.11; 9.71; 8.45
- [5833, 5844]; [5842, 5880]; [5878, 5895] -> -2.1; 10.4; 7.89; 9.2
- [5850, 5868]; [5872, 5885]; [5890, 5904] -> -0.8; 9.58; 7.6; 8.57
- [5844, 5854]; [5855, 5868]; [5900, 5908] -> 0.3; 9.97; 8.9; 9.73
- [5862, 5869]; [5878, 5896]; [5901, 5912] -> 3.0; 9.7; 9.19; 9.43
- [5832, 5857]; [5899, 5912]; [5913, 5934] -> 0.9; 10.1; 9.59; 9.71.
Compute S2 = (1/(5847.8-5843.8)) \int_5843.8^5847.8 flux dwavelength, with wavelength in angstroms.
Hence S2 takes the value 10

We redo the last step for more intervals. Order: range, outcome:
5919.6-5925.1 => 9.55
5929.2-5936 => 9.67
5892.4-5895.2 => 6.95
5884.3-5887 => 8.02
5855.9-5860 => 9.24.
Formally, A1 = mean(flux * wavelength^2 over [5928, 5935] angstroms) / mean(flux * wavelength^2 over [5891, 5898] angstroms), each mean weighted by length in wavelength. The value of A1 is 1.4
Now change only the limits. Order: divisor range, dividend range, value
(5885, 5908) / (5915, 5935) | 1.23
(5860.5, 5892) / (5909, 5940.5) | 1.09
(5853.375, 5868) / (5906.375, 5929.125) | 1.02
